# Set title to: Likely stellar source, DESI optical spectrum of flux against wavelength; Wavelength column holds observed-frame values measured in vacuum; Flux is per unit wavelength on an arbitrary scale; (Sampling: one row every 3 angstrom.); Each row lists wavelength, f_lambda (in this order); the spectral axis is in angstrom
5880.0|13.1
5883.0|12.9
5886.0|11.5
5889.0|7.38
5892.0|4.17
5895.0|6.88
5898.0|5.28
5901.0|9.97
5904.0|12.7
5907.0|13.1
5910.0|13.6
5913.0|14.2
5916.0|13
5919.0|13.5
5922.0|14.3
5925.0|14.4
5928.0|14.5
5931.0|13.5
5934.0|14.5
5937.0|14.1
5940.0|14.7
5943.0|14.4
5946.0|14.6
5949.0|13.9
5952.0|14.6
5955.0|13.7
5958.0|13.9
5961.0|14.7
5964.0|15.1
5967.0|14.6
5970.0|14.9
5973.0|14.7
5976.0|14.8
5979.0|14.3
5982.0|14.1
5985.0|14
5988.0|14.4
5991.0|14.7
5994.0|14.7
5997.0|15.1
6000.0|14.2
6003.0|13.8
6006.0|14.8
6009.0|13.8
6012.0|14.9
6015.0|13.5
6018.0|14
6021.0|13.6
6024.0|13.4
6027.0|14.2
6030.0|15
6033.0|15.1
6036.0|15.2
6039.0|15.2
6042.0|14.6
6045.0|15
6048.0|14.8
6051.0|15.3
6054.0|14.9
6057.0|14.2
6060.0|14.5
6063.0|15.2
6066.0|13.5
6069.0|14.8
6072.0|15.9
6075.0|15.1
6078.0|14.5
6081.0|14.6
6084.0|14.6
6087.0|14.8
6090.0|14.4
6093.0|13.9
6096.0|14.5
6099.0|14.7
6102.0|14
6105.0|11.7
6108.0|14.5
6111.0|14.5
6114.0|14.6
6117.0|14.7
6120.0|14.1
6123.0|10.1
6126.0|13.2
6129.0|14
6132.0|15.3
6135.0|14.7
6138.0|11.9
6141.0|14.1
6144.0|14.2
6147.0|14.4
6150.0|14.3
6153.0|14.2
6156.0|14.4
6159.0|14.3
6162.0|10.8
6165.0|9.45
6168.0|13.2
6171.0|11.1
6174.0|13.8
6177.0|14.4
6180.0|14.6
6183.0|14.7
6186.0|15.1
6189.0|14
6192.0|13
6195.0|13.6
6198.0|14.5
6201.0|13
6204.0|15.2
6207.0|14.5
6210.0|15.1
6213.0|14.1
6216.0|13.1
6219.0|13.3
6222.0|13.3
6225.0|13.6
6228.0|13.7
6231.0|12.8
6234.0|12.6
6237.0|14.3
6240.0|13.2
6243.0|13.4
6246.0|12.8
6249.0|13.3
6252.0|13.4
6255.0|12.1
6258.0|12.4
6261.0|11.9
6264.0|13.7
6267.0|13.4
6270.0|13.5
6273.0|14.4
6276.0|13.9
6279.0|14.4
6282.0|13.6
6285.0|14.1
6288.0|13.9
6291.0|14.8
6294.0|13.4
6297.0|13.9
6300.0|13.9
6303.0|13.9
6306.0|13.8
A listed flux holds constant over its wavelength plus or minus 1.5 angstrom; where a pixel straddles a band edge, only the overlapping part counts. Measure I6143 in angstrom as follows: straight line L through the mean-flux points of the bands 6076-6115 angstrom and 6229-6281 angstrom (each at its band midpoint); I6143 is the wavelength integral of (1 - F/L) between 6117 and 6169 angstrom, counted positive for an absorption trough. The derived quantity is 2.2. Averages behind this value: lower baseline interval 14.3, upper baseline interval 13.3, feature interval 13.4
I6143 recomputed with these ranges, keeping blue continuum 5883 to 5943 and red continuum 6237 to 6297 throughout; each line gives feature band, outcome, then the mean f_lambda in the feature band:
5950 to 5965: -2.74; 14.4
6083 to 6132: -4.37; 13.9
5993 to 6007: -2.48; 14.5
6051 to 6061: -1.66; 14.7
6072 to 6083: -1.93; 14.9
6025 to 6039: -2.69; 14.9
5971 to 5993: -3.95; 14.4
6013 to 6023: -1.08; 13.7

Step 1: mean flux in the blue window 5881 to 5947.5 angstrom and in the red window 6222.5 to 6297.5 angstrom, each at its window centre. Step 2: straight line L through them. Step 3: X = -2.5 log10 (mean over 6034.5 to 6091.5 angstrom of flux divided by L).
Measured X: -0.16 mag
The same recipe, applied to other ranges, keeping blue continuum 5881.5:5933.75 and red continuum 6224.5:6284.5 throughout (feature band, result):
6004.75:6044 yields -0.19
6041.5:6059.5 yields -0.20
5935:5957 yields -0.21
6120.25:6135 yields -0.06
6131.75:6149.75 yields -0.10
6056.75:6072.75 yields -0.19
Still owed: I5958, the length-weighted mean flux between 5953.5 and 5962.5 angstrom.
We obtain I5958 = 14.1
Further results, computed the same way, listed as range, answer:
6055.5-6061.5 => 14.3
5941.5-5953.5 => 14.4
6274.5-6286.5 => 14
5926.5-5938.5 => 14.2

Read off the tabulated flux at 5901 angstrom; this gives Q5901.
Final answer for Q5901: 9.97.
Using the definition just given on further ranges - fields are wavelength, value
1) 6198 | 14.5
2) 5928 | 14.5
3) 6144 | 14.2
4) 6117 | 14.7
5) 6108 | 14.5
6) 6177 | 14.4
